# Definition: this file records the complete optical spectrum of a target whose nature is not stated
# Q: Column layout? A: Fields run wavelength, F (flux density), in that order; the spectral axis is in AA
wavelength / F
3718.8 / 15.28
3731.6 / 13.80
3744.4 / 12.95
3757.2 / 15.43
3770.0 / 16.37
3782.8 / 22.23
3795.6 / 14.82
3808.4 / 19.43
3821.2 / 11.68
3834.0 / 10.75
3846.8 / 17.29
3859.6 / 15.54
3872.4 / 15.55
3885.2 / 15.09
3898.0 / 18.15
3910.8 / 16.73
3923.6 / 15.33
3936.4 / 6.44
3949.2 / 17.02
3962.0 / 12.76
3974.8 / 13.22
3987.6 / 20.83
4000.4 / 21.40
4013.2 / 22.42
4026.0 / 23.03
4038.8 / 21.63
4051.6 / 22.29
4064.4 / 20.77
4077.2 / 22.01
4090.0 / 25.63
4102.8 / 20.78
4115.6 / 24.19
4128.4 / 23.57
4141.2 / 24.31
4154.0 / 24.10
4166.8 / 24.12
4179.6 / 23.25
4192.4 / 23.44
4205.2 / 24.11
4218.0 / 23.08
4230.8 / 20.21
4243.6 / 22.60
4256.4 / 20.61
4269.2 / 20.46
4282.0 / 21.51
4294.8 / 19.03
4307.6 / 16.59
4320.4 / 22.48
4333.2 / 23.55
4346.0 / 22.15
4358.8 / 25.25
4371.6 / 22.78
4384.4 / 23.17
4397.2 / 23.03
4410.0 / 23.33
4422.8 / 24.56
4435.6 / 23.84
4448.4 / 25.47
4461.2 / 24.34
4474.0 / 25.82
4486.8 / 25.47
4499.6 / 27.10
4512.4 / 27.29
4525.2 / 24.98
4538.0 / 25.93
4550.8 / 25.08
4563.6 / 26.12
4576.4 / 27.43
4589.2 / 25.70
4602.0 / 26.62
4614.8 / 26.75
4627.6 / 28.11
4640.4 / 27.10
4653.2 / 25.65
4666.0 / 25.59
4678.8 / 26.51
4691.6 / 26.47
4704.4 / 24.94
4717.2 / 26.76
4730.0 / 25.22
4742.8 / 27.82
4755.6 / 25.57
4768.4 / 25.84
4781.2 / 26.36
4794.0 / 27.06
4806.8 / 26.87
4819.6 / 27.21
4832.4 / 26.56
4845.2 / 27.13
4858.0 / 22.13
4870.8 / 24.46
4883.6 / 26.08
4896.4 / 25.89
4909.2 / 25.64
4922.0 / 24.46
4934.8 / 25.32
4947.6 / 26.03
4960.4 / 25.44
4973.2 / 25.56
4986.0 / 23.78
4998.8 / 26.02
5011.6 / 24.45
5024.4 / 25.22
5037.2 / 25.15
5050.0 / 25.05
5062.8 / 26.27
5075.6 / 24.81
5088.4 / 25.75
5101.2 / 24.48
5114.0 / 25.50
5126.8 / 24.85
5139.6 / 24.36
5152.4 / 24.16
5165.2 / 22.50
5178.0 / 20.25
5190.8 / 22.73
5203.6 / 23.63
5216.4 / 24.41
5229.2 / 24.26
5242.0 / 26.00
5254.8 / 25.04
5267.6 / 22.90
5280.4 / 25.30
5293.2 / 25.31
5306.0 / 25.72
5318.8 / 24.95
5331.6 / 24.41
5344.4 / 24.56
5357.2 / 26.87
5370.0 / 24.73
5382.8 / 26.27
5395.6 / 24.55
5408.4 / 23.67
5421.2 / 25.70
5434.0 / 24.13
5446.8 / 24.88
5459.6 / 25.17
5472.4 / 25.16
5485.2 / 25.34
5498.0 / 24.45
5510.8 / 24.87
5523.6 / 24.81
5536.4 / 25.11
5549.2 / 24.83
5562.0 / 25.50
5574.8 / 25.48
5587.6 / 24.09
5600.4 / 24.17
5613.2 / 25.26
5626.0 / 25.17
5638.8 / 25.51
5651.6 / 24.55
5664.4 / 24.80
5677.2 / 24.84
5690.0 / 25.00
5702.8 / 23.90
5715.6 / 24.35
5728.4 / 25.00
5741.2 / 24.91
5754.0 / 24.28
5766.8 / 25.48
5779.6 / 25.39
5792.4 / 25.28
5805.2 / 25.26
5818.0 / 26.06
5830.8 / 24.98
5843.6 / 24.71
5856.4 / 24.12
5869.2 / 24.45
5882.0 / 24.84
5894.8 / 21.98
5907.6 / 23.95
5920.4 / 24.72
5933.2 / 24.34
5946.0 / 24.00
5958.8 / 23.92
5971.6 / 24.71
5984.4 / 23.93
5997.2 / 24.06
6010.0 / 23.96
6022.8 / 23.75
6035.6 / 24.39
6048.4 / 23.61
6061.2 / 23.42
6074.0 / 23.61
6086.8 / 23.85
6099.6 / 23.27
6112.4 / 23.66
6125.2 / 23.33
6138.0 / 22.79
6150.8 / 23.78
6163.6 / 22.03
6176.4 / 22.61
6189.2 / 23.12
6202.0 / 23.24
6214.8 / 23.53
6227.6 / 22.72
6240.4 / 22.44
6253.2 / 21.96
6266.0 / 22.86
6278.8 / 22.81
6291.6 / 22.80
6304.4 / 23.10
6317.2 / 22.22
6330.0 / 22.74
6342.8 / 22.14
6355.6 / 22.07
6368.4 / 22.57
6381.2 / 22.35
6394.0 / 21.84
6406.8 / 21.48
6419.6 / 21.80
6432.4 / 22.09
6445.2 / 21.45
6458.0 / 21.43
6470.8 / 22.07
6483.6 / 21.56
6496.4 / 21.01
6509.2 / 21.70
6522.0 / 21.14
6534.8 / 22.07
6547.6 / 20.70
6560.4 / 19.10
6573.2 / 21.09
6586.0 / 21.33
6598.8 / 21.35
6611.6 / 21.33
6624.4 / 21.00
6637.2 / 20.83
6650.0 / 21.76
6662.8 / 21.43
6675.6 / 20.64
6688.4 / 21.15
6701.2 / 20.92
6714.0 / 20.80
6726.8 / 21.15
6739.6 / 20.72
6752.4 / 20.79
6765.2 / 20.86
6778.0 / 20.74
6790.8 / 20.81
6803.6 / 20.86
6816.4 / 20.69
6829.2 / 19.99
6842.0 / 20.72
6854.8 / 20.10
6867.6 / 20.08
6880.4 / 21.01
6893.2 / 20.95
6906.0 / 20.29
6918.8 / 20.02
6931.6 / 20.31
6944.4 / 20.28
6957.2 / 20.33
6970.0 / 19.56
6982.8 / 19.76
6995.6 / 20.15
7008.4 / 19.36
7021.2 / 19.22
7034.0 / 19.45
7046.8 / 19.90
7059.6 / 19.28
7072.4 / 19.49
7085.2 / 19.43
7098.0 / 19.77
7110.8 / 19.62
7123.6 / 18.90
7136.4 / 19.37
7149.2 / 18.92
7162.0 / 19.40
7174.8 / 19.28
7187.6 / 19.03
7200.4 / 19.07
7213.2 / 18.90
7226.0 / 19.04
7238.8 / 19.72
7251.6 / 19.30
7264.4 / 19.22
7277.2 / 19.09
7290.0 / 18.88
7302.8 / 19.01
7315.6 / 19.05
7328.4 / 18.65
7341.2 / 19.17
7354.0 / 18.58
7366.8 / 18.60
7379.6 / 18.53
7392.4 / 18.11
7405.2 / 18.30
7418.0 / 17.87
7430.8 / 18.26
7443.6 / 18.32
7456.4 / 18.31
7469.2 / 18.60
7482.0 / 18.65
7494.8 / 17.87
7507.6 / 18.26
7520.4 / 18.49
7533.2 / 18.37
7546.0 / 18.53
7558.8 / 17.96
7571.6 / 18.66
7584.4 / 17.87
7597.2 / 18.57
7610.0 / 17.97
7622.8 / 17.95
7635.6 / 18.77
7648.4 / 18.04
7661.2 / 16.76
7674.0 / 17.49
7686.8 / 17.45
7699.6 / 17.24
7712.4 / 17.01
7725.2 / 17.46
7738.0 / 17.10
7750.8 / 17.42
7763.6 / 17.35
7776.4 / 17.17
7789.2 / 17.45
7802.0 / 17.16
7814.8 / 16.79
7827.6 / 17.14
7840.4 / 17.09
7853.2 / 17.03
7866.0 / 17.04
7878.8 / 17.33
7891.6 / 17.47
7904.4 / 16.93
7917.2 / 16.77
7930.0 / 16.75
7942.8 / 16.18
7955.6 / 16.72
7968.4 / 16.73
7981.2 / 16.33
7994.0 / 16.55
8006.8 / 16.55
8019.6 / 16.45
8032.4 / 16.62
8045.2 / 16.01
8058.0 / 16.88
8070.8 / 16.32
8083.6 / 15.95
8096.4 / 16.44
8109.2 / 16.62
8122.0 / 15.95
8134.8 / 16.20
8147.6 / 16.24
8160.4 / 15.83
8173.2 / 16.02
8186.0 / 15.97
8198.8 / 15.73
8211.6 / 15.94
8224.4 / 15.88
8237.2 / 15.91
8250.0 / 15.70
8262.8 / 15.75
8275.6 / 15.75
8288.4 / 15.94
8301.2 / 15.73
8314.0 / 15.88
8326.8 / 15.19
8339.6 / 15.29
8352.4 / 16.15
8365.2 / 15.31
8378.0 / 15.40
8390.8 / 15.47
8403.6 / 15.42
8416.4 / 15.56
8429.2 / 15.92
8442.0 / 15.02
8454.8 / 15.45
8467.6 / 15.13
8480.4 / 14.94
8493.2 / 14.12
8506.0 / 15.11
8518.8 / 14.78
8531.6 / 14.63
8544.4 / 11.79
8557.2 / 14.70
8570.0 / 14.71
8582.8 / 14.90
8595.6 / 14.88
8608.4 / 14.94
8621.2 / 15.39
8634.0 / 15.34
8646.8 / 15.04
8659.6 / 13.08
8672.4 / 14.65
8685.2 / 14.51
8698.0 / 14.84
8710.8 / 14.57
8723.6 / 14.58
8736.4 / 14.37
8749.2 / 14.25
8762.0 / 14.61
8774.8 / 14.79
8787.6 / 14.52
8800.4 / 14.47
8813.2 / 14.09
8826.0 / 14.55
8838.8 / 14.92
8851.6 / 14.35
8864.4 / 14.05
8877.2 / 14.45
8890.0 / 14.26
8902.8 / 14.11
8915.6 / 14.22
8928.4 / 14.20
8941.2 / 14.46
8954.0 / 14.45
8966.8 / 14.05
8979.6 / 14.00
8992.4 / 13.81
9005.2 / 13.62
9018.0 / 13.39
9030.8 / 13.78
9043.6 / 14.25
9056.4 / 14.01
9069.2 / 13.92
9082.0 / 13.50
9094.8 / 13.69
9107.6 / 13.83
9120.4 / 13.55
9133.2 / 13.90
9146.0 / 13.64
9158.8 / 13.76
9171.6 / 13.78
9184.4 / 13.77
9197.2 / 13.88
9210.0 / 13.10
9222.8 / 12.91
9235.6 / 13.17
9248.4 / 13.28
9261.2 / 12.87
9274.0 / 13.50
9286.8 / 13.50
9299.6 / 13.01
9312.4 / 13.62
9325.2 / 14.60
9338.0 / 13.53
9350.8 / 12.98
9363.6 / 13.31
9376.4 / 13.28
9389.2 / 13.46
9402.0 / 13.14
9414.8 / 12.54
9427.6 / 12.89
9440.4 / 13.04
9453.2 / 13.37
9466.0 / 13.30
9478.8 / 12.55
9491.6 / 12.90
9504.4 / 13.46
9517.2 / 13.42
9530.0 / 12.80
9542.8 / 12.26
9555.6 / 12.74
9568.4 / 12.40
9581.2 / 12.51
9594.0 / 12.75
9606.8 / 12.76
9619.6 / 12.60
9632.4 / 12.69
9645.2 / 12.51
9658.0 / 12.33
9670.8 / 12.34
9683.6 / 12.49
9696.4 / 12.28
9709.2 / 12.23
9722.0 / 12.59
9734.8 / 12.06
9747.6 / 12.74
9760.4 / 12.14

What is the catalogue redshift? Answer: 0.000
